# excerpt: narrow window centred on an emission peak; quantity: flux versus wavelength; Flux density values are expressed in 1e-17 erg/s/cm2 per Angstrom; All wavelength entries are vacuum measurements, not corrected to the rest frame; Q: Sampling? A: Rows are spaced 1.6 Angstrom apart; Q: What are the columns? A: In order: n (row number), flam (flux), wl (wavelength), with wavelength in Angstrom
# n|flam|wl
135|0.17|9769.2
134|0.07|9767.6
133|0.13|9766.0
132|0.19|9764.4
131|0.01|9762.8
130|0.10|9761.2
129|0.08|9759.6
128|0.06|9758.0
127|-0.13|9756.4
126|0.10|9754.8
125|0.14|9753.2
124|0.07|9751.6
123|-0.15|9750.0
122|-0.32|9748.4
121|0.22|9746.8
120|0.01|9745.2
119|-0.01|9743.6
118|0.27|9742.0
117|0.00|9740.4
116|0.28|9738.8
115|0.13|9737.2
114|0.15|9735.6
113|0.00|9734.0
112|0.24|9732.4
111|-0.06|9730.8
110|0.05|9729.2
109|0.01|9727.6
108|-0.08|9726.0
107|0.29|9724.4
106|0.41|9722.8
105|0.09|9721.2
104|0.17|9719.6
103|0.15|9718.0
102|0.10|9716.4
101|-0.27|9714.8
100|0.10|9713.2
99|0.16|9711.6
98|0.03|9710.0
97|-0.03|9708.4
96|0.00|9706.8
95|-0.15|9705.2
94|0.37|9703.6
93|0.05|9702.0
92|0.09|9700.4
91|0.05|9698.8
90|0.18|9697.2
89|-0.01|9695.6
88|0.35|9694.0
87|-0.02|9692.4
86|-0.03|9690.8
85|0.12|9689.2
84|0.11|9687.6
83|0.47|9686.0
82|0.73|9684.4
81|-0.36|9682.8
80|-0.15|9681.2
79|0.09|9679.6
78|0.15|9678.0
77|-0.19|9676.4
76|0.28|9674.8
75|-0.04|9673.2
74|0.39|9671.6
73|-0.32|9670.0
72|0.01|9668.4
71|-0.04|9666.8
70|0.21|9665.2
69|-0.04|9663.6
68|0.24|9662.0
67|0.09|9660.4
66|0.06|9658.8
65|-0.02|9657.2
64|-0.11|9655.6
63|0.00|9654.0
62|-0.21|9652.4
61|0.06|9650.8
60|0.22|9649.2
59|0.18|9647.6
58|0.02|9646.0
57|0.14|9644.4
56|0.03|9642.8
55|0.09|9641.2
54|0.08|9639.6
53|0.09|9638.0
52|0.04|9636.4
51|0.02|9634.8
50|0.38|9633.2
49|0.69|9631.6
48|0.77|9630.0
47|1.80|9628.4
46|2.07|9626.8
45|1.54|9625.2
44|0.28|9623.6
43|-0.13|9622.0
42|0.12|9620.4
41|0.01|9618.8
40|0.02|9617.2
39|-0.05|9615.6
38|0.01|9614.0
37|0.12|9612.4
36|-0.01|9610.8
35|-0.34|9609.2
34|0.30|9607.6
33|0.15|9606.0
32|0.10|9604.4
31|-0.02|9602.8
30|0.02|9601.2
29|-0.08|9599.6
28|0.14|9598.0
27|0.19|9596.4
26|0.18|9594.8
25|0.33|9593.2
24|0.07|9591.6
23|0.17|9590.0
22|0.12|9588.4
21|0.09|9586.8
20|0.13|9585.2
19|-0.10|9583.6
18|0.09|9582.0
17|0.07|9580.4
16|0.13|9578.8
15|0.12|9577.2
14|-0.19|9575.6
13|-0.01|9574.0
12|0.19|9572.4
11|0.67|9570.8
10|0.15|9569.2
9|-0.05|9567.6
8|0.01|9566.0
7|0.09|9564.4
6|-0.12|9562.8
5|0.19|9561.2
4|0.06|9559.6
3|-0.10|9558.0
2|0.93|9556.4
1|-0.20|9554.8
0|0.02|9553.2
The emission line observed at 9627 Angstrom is [O III] 5007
